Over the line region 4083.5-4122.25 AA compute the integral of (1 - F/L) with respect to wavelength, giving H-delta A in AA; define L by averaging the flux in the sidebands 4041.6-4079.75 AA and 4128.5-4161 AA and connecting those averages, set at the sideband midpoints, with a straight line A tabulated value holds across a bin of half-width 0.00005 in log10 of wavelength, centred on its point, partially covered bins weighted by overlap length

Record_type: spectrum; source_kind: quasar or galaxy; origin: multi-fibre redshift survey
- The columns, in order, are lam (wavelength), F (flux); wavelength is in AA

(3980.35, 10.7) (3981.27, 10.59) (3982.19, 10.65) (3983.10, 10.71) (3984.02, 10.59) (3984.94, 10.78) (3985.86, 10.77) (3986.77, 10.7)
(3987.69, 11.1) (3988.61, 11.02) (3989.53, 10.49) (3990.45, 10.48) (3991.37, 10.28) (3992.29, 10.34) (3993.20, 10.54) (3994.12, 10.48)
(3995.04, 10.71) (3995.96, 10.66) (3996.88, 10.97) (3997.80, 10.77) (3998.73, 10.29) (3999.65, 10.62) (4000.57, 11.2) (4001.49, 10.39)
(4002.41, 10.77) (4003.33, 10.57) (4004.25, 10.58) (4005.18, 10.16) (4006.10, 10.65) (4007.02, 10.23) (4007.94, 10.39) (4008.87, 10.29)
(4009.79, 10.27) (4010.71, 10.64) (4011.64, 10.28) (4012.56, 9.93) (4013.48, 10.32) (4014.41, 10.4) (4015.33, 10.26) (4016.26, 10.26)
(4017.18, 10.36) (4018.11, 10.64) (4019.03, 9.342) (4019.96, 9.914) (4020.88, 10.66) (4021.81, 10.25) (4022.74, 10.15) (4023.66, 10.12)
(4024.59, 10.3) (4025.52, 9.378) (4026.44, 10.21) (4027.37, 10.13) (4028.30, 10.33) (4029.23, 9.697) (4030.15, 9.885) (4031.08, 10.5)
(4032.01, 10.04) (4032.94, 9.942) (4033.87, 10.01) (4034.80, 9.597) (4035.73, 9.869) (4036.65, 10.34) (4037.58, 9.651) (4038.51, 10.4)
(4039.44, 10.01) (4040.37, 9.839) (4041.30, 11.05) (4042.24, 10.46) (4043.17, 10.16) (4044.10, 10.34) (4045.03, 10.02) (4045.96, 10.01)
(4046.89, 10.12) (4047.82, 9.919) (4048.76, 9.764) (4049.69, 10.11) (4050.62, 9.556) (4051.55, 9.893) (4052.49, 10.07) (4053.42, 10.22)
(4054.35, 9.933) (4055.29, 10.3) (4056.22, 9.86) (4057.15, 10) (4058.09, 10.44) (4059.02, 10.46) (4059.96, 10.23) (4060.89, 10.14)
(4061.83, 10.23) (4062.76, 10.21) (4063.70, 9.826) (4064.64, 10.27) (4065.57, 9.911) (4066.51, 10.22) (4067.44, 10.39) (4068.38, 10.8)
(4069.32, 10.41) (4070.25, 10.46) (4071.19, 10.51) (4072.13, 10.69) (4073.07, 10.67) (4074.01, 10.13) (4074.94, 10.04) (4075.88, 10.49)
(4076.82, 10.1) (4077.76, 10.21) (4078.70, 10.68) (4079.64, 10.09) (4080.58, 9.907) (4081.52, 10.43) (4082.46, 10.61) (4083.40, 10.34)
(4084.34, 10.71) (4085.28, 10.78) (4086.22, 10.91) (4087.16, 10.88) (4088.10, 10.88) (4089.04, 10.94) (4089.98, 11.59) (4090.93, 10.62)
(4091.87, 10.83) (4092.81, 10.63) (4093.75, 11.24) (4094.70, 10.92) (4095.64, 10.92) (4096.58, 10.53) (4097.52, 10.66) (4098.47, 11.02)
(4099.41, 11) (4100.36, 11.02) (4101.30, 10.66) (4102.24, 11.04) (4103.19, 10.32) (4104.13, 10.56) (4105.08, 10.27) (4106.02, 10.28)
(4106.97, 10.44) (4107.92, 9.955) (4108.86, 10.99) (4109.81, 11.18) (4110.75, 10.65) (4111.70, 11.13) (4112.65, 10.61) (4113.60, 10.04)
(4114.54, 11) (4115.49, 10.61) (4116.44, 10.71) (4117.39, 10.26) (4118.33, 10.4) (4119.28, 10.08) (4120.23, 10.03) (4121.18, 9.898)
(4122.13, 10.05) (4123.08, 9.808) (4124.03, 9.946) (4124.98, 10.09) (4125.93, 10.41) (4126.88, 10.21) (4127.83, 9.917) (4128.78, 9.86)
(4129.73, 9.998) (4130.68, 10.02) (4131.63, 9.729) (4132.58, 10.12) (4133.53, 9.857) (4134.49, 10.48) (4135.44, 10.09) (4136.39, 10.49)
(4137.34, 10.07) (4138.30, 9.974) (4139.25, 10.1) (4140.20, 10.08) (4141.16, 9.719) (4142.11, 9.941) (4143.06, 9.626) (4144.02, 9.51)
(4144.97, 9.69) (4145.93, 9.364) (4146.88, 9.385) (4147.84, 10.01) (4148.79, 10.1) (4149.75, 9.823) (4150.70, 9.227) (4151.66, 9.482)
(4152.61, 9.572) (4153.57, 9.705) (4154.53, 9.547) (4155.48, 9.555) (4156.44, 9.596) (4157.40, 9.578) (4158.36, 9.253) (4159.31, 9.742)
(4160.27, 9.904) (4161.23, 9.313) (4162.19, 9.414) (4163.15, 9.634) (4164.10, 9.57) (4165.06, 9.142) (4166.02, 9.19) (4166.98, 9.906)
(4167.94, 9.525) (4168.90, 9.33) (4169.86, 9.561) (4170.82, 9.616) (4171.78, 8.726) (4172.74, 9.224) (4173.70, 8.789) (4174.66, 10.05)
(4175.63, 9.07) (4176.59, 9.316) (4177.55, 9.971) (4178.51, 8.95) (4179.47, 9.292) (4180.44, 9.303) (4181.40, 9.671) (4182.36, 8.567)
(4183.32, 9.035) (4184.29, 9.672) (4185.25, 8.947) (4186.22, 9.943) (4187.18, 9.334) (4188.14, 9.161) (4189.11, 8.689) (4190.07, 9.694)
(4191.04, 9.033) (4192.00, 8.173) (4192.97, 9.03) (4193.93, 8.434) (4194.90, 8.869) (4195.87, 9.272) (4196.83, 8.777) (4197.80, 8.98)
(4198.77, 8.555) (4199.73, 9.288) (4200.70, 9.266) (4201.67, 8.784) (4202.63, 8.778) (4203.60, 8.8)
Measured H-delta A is -2.6 AA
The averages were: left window 10.2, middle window 10.7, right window 9.8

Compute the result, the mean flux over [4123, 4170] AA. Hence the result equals 9.76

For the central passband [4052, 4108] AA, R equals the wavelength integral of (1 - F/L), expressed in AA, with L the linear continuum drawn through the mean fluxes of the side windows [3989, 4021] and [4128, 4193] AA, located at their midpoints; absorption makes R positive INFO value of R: -2.70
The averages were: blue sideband 10.4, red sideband 9.55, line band 10.5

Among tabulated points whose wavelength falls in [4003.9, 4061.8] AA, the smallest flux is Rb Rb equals 9.342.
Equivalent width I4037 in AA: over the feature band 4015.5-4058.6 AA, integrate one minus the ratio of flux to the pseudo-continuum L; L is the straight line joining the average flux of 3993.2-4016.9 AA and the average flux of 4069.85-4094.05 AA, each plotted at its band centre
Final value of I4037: 1.8 AA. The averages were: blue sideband 10.5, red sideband 10.6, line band 10.1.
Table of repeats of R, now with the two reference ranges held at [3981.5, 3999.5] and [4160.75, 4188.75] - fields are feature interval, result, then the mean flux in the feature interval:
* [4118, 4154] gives -1.1 AA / 9.91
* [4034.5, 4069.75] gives 0.3 AA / 10.1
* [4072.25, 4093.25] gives -1.2 AA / 10.6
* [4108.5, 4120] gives -1.0 AA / 10.6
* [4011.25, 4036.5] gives 0.7 AA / 10.1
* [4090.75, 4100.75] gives -1.0 AA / 10.9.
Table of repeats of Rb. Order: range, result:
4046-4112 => 9.556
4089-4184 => 8.567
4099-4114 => 9.955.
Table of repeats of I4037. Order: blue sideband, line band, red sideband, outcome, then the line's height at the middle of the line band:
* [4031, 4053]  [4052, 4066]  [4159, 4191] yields -0.2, 9.97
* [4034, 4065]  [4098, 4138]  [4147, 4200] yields -2.8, 9.67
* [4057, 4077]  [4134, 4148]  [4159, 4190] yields -0.3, 9.66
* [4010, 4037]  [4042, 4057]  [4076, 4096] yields 0.5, 10.4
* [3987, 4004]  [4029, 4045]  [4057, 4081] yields 0.5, 10.4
